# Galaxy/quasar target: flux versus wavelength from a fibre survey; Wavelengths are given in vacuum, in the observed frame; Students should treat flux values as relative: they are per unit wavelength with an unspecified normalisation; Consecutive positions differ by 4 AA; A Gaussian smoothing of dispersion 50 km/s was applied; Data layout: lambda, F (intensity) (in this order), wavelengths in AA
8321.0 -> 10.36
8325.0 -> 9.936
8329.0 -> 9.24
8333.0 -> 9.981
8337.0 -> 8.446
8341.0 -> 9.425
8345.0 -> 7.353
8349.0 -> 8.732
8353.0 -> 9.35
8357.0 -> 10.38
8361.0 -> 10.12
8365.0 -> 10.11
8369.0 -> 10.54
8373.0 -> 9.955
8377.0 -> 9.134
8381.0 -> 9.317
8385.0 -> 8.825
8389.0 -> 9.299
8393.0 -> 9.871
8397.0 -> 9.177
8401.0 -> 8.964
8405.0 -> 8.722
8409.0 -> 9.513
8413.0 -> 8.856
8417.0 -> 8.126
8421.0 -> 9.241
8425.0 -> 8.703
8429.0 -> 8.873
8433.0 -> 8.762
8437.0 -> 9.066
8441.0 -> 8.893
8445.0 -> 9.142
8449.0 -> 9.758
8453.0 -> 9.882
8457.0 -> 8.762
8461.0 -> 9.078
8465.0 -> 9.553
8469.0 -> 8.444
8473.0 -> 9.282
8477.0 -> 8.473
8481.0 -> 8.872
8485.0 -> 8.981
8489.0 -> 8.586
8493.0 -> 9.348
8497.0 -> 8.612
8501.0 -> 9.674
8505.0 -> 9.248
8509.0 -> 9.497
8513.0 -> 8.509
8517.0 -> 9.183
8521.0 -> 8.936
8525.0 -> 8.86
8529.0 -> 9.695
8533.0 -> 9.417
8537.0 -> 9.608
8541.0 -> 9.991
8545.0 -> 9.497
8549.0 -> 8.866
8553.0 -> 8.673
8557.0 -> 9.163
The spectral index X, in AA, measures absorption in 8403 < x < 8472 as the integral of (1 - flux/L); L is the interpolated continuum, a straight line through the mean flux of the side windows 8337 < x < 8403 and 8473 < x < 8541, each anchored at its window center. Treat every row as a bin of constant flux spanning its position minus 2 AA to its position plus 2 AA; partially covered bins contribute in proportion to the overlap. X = 1.7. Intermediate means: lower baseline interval 9.38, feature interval 9.03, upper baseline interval 9.13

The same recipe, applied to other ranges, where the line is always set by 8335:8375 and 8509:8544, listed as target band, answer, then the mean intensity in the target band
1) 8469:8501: 1.47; 8.9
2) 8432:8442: 0.48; 8.92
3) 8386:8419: 1.20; 9.06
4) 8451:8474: 0.46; 9.16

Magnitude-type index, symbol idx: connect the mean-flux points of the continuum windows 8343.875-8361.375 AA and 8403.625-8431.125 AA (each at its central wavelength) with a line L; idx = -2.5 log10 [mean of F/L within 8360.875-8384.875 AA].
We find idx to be -0.08 mag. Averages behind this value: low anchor 9.19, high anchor 8.86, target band 9.76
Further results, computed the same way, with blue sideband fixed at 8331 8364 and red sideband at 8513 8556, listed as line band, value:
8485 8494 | 0.04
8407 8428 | 0.04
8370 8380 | -0.04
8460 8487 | 0.03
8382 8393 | 0.00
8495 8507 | 0.01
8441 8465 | -0.01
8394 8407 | 0.03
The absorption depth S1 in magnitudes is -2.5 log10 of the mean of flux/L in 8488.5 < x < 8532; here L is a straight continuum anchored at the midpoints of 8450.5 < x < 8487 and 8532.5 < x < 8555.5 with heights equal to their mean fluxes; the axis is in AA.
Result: 0.01 mag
